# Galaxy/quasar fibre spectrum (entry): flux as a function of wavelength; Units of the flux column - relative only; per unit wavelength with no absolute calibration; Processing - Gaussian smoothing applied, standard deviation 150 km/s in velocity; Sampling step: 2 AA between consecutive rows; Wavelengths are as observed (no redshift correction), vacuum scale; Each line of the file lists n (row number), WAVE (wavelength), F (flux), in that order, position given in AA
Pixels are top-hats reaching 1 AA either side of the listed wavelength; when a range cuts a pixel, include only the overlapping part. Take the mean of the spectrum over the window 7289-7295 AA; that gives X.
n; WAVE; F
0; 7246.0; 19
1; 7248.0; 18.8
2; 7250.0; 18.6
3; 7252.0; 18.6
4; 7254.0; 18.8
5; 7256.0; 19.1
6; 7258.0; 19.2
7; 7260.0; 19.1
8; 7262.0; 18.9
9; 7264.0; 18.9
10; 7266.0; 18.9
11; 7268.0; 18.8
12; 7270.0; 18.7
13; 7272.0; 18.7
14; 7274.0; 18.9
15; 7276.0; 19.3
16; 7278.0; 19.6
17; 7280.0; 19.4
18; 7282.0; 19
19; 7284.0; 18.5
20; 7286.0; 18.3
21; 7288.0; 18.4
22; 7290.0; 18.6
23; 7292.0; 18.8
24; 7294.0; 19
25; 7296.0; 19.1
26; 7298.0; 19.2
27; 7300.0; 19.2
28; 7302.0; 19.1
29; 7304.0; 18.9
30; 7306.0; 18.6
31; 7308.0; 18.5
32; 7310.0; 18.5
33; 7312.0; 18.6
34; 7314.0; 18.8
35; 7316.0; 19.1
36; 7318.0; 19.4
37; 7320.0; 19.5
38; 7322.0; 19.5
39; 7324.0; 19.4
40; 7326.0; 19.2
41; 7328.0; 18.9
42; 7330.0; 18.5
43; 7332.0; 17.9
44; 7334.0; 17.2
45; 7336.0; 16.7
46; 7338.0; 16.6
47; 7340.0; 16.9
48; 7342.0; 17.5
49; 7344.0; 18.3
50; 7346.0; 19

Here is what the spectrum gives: 18.8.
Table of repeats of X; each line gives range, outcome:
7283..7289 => 18.4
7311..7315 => 18.7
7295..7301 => 19.2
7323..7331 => 19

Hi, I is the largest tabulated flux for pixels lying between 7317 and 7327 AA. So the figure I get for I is 19.5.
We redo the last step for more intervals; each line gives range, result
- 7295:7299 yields 19.2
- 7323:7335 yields 19.4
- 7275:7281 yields 19.6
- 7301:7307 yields 19.1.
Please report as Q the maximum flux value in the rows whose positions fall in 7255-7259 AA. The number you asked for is 19.2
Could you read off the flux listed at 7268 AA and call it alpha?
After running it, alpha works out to 18.8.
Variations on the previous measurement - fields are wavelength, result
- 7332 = 17.9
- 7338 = 16.6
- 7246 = 19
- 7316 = 19.1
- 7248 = 18.8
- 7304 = 18.9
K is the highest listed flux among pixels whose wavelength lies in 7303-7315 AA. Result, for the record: 18.9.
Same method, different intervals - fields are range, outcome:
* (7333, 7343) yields 17.5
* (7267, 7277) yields 19.3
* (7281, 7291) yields 19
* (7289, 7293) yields 18.8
